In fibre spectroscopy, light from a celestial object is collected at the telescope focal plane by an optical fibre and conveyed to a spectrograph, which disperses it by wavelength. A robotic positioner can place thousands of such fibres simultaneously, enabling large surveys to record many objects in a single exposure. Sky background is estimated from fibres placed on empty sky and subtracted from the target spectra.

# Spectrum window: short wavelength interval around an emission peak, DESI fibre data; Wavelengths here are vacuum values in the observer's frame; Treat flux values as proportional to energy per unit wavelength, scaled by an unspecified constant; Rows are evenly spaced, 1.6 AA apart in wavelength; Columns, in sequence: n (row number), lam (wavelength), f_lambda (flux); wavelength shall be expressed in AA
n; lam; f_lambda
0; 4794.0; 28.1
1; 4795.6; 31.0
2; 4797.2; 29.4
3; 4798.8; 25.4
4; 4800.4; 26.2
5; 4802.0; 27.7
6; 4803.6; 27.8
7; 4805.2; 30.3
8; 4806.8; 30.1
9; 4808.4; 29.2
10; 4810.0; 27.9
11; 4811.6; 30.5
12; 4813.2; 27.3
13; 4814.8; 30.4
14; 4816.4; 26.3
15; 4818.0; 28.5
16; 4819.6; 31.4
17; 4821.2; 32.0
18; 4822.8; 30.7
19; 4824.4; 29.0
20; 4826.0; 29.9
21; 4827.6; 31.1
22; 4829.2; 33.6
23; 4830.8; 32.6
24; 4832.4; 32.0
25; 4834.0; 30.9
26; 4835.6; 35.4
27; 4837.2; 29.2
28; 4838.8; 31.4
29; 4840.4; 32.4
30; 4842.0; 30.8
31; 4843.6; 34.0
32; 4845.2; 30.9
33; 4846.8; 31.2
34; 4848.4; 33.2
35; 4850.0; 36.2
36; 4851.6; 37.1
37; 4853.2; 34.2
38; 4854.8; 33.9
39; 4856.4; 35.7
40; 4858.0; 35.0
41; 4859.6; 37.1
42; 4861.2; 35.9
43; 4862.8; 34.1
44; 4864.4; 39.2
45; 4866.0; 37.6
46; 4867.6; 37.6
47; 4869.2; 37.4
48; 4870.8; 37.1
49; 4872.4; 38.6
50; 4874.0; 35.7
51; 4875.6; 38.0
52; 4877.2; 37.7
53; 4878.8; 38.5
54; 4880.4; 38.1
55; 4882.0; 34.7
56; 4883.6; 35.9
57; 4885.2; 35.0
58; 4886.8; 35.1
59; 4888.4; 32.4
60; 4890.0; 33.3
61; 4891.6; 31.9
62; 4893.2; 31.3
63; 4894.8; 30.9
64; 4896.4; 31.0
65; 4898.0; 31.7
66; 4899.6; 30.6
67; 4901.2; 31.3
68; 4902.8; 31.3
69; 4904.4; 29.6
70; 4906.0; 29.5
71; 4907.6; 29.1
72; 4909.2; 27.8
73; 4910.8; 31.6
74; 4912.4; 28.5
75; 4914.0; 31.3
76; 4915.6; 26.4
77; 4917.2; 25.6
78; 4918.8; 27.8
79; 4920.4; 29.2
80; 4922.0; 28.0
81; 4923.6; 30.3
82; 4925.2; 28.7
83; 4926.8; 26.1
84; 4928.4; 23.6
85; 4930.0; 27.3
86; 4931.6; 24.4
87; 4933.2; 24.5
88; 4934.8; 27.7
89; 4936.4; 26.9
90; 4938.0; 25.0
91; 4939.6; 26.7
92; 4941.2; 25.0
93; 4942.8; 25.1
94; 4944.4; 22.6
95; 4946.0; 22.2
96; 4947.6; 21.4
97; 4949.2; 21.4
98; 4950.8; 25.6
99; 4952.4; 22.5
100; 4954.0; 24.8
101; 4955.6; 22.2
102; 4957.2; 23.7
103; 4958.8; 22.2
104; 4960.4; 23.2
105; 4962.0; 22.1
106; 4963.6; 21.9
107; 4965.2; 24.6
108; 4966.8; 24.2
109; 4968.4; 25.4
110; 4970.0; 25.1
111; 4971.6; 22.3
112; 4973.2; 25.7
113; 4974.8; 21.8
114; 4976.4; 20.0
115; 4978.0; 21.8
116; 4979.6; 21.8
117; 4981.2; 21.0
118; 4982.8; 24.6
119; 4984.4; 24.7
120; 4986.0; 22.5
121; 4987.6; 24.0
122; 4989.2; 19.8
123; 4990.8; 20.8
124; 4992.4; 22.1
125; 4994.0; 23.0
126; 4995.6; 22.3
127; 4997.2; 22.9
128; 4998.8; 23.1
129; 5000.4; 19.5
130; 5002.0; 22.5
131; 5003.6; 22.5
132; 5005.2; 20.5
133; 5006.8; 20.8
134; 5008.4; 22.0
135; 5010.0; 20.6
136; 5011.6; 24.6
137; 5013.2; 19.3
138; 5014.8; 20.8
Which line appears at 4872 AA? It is C III] 1909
